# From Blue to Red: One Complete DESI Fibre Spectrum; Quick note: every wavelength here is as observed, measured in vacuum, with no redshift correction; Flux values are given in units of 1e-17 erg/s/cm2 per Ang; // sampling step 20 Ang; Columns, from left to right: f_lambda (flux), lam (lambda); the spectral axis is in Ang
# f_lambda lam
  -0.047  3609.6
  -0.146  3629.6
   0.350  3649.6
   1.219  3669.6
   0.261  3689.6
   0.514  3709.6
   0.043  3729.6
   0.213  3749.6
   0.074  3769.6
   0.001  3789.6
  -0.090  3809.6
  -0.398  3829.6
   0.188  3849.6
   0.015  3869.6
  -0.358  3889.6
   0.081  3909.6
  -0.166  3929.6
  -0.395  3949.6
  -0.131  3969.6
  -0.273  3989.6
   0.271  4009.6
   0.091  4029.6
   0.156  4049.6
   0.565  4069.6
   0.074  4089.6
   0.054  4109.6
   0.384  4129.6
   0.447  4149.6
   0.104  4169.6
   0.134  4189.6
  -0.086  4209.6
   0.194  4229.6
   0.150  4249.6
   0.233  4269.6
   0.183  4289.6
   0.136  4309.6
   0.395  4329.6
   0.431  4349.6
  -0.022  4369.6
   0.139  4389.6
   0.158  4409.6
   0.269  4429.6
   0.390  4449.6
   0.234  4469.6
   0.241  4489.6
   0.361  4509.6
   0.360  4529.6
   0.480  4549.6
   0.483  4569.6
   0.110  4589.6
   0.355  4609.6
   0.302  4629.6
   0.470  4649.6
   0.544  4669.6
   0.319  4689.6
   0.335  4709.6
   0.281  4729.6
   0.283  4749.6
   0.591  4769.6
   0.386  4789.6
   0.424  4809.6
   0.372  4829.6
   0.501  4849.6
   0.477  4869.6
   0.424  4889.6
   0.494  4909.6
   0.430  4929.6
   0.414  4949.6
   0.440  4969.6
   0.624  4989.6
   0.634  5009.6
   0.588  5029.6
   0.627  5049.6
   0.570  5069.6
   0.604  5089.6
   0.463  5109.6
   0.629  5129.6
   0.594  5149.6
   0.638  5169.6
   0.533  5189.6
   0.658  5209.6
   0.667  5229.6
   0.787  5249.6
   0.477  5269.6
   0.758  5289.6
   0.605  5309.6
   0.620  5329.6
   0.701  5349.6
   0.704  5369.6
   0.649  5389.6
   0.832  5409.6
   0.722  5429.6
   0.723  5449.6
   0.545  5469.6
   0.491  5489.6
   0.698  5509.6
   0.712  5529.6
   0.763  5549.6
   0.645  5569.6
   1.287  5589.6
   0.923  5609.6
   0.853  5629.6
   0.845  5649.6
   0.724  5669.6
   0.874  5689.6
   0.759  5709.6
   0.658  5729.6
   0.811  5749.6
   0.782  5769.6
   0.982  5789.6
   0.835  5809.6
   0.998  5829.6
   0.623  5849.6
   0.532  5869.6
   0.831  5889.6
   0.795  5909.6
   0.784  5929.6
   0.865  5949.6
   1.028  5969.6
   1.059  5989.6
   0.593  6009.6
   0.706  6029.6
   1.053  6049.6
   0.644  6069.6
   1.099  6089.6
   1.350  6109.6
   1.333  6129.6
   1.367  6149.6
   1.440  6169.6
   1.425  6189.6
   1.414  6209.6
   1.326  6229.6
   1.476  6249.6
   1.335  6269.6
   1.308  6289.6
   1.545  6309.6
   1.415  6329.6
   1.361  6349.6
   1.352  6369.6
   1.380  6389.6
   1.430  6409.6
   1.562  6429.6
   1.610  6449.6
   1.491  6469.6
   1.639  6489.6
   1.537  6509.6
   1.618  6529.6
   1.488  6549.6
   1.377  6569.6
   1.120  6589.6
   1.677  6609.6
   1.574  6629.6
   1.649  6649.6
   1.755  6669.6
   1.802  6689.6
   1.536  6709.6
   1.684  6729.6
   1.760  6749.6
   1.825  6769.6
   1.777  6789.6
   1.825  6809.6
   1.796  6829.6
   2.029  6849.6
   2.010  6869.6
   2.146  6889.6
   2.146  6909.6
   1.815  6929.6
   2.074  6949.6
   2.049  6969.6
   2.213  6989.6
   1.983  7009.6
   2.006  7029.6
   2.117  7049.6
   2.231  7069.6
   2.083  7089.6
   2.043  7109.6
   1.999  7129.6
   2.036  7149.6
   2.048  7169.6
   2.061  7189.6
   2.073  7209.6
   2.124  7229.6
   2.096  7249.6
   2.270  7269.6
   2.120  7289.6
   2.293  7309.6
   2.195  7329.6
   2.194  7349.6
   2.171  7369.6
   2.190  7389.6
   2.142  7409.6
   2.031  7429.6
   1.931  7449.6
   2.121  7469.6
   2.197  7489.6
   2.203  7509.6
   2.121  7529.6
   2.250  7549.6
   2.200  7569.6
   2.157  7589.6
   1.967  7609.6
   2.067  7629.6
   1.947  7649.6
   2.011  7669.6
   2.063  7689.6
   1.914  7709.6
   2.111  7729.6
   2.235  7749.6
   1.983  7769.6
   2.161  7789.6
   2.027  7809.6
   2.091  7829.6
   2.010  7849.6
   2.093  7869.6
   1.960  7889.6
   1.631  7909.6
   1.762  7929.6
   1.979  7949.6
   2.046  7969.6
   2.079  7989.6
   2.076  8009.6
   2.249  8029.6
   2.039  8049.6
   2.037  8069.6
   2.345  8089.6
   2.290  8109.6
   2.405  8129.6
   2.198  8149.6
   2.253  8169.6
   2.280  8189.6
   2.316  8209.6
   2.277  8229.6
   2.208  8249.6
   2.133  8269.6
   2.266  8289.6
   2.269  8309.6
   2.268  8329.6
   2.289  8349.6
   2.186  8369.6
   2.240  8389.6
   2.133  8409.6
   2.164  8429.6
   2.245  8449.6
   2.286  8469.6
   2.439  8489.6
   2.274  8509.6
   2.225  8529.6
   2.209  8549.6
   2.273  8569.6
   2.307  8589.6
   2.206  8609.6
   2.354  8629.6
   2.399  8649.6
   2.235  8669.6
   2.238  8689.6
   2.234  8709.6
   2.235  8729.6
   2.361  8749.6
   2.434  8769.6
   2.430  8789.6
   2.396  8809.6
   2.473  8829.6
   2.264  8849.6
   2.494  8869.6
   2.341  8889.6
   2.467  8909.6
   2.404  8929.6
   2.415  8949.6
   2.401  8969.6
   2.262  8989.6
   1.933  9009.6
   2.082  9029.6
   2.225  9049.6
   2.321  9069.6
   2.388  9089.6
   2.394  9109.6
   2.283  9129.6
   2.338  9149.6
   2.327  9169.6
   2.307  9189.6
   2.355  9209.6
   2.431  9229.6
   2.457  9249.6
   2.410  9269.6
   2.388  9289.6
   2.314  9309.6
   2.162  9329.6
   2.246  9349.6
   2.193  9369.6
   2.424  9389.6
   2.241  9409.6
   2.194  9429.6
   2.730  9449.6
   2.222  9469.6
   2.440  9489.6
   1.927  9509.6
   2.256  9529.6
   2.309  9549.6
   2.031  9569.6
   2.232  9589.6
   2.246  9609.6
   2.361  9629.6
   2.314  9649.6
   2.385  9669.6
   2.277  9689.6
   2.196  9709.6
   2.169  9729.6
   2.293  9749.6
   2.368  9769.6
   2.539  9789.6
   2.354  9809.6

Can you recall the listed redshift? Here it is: 0.53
